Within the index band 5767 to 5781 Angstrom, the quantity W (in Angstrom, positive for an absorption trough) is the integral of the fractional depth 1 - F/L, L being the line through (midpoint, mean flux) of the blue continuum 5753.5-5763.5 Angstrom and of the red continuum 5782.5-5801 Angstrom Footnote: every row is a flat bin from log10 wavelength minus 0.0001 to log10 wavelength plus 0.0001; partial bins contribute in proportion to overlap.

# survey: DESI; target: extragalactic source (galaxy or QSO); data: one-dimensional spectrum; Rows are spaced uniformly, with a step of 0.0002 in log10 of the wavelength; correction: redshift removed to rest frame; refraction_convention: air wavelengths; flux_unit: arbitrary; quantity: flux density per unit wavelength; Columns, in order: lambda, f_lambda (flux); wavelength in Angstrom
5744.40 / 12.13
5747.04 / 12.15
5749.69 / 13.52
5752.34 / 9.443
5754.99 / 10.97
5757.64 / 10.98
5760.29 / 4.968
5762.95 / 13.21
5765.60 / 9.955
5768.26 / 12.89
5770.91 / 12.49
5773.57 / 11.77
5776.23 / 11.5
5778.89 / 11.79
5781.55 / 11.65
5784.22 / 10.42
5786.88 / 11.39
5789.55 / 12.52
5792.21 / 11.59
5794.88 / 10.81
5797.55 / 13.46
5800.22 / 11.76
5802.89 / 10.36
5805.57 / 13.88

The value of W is -1.8 Angstrom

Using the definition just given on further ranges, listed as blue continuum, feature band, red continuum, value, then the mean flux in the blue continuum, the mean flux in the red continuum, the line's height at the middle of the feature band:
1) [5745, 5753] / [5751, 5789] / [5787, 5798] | 3.0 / 11.9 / 11.9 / 11.9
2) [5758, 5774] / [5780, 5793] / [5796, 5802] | 0.3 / 10.8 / 12.4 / 11.8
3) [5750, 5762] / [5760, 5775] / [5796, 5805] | -1.6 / 9.59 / 12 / 10.2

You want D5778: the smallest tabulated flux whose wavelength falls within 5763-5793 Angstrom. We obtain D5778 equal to 9.955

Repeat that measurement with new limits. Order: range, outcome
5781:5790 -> 10.42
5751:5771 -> 4.968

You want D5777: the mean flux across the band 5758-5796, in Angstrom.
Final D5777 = 11.2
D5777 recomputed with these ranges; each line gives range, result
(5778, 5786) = 11.3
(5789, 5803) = 11.8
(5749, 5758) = 11.1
